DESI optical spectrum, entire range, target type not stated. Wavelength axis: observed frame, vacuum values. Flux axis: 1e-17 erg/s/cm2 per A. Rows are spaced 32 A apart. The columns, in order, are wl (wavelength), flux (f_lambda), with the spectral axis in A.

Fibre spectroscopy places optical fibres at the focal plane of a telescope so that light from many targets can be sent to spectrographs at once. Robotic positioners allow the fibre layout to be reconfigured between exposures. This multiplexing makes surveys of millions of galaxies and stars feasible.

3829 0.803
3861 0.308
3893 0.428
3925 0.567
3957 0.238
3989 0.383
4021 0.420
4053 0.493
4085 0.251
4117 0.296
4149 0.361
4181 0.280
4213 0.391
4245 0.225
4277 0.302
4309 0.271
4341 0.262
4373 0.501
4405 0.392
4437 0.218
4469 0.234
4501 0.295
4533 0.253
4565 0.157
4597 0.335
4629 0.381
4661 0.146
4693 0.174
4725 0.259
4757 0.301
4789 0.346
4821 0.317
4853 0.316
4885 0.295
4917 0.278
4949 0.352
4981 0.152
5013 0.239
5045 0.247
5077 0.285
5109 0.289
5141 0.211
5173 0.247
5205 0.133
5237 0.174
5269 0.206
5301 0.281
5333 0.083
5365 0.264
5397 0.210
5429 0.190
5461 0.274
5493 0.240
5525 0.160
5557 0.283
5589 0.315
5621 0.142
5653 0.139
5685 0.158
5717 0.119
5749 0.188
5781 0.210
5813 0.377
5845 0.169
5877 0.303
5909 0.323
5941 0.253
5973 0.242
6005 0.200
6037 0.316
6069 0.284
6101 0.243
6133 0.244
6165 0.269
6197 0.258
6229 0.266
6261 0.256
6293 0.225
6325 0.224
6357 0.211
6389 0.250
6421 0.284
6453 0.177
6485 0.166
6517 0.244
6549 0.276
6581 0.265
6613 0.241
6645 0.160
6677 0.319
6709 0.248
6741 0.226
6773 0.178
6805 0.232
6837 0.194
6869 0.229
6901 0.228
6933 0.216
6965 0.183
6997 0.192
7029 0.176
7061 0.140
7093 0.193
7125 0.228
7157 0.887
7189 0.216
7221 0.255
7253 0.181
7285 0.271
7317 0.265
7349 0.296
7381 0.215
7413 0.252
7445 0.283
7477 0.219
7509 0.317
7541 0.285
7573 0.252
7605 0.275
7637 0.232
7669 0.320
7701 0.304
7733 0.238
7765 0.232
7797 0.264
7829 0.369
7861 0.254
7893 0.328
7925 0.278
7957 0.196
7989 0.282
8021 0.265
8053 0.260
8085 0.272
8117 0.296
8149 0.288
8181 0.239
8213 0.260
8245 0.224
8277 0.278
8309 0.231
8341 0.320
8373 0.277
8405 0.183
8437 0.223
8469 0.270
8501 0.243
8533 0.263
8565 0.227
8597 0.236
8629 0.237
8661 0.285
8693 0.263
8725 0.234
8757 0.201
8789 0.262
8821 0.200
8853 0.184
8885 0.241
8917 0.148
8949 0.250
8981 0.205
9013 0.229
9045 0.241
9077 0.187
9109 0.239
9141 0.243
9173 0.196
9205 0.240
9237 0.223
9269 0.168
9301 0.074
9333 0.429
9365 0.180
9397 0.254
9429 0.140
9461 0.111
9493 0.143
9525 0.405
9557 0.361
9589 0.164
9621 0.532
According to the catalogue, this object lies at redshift 0.92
